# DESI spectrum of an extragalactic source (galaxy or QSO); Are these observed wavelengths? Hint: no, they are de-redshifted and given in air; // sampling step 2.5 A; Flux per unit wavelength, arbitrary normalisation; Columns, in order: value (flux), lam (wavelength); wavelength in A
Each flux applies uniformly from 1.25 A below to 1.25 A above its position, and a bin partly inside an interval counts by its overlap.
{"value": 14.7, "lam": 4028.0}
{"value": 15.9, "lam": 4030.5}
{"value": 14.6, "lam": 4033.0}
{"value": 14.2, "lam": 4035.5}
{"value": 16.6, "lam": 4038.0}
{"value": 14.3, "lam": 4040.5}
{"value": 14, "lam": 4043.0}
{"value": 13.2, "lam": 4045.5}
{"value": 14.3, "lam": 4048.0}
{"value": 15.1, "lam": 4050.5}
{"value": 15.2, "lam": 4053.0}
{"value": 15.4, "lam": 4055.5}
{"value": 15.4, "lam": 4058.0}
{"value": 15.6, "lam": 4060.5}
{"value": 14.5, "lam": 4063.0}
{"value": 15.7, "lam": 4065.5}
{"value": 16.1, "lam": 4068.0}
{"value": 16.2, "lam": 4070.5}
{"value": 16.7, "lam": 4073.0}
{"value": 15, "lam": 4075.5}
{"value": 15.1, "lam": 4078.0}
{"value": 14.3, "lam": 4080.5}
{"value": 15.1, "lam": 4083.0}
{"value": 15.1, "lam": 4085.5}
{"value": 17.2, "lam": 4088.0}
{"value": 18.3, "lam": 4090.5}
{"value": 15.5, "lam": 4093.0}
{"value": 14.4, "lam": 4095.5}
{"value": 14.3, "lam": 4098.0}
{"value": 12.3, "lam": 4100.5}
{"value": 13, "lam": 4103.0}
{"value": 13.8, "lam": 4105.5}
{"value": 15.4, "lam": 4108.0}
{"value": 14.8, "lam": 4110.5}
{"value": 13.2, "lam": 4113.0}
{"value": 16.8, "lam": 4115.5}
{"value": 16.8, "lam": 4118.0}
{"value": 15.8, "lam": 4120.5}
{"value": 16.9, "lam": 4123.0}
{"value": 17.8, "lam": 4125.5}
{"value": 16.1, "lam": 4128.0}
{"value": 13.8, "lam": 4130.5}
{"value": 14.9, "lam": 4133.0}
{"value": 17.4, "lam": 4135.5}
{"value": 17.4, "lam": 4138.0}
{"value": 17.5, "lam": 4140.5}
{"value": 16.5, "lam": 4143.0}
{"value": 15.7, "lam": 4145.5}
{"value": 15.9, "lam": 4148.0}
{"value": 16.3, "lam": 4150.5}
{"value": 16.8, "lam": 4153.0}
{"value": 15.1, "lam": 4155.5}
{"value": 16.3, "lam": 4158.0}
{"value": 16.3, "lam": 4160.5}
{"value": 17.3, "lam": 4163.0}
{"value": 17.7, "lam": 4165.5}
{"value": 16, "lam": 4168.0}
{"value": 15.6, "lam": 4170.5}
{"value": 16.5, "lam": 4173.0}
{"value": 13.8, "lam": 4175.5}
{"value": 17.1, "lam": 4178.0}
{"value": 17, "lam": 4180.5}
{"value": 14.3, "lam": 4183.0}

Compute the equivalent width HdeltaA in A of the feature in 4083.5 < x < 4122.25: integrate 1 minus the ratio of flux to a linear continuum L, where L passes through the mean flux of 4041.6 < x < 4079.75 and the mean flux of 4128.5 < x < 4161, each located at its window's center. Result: 1.3 A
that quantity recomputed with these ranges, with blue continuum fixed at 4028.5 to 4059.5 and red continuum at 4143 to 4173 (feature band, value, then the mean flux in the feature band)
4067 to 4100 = -0.45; 15.6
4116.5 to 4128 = -0.66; 16.7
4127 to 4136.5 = 0.28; 15.5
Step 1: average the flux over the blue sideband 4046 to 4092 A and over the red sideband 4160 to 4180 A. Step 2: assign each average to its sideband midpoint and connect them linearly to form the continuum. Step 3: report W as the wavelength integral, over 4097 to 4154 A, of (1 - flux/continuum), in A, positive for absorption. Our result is 1.3 A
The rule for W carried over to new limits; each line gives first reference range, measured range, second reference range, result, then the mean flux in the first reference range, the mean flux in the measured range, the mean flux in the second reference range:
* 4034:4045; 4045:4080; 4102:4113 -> -1.9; 14.7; 15.3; 14.2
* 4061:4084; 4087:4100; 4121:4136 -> 0.0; 15.4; 15.7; 16.1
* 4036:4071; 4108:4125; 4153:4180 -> -0.1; 15.1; 15.8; 16.2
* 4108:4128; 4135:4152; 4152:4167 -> -0.3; 16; 16.6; 16.6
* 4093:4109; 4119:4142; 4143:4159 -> -1.8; 14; 16.4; 16.1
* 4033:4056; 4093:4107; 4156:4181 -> 1.5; 14.7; 13.8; 16.3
